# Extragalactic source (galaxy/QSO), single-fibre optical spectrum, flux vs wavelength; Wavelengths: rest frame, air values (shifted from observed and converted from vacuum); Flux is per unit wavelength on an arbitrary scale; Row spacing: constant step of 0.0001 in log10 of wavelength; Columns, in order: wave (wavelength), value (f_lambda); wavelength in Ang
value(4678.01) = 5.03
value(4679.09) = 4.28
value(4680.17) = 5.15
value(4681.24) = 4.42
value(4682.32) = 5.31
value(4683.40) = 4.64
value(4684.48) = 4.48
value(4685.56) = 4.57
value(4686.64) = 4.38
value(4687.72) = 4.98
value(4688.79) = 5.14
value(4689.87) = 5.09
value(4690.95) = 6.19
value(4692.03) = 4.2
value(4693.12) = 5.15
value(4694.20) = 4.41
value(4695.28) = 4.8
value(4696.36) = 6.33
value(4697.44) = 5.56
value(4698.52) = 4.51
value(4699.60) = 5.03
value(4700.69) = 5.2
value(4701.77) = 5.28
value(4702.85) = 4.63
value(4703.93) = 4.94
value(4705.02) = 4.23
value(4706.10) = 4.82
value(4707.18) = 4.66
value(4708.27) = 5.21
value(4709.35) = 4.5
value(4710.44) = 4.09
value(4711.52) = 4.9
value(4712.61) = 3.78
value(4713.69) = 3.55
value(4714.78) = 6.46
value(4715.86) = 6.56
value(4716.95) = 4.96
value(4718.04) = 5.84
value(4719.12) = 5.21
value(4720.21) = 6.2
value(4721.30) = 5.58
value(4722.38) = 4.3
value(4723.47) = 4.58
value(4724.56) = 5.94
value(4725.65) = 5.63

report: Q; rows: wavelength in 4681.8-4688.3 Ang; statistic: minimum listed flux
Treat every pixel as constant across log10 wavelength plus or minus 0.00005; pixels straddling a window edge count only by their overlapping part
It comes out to 4.38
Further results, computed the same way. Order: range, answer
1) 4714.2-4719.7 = 4.96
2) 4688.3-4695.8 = 4.2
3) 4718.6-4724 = 4.3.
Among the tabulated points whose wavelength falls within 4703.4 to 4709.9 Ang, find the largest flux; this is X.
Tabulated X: 5.21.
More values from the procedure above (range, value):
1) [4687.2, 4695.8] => 6.19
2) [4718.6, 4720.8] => 6.2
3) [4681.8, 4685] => 5.31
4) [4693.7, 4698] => 6.33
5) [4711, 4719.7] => 6.56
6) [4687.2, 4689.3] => 5.14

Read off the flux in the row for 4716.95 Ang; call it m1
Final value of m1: 4.96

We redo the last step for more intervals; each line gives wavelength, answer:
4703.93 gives 4.94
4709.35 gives 4.5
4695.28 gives 4.8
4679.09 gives 4.28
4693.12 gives 5.15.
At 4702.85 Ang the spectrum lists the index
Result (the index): 4.63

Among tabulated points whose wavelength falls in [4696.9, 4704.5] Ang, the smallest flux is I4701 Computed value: 4.51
